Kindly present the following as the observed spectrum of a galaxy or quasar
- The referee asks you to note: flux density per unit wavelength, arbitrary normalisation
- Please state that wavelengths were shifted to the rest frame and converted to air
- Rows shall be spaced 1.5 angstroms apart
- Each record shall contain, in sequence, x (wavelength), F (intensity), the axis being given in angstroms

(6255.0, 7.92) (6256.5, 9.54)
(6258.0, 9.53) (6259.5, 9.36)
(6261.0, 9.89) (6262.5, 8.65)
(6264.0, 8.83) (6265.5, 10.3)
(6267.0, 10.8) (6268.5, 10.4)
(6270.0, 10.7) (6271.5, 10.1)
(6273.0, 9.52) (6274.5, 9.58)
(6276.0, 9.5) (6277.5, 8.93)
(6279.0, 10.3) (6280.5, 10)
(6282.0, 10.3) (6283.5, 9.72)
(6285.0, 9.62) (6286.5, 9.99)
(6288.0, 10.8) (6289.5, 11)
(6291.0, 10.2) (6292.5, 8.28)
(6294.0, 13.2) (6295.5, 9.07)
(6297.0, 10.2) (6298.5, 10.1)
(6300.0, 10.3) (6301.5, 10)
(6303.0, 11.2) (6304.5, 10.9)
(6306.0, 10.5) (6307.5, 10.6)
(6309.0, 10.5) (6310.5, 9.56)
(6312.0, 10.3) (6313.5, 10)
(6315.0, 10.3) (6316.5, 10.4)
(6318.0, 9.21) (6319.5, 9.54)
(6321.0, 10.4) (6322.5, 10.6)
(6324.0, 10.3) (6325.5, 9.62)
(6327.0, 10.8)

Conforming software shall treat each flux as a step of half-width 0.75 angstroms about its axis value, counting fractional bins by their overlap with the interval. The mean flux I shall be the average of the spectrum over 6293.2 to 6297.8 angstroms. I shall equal 10.8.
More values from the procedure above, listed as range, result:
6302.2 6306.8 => 10.9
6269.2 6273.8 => 10.1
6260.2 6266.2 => 9.41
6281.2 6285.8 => 9.88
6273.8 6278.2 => 9.34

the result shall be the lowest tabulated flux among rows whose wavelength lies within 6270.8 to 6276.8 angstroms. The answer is 9.5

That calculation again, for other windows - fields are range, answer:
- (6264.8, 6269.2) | 10.3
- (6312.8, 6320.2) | 9.21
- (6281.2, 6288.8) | 9.62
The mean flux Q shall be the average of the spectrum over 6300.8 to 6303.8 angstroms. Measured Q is 10.6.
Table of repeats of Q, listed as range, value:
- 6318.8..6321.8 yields 9.99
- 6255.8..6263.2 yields 9.4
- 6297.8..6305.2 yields 10.5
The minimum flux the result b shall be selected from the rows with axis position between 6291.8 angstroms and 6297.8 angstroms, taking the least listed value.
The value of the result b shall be 8.28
